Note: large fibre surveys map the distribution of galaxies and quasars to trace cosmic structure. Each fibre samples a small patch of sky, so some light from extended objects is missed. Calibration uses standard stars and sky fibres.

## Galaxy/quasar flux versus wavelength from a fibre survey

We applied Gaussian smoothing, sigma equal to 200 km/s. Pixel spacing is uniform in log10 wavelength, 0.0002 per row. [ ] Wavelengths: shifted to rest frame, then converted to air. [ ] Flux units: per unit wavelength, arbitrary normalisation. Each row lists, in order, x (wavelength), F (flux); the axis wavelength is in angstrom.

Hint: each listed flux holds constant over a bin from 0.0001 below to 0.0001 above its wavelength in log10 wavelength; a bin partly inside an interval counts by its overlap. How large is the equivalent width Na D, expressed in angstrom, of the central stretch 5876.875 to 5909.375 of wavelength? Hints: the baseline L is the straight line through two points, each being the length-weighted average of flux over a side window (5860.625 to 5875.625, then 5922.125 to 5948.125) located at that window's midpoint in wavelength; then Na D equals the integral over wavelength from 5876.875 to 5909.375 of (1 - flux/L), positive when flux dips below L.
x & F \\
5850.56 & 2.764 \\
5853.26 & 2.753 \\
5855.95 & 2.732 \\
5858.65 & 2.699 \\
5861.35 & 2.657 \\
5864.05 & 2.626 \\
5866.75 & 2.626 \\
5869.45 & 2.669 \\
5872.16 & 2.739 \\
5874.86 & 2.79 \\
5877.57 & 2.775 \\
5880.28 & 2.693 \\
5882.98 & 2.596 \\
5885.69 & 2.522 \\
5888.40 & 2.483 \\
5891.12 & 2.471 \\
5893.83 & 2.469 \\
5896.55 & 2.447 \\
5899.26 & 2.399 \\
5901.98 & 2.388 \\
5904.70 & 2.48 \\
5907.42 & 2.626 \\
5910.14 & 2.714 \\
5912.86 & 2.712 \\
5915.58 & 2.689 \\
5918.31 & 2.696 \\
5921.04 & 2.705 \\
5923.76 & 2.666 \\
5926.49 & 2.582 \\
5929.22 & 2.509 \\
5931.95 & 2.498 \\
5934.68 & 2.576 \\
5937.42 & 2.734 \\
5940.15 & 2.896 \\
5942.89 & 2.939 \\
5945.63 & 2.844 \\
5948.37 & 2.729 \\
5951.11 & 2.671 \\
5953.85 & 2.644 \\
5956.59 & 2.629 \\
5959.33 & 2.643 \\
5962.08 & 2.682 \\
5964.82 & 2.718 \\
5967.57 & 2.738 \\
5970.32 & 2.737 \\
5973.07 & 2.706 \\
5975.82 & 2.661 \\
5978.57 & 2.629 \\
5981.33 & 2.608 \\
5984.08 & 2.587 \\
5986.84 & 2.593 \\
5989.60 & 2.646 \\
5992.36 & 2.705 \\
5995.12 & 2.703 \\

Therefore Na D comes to 1.9 angstrom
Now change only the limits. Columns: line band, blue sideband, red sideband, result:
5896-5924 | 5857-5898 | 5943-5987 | 0.52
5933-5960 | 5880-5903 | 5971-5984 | -1.44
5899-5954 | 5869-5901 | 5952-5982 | -0.60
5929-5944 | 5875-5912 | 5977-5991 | -0.70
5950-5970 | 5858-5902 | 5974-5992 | -0.45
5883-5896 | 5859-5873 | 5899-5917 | 0.61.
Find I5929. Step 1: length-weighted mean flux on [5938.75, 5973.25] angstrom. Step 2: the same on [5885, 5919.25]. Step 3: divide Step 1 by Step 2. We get 1.1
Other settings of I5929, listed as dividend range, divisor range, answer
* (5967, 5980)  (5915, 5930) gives 1.02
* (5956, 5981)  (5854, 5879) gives 0.99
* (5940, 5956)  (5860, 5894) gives 1.05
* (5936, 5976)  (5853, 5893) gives 1.03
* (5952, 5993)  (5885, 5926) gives 1.04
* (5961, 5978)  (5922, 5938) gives 1.04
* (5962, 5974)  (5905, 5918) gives 1.02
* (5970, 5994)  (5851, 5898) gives 1.01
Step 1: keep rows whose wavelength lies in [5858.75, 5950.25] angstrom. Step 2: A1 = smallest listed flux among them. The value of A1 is 2.388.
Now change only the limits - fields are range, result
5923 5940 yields 2.498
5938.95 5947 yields 2.844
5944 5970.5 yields 2.629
